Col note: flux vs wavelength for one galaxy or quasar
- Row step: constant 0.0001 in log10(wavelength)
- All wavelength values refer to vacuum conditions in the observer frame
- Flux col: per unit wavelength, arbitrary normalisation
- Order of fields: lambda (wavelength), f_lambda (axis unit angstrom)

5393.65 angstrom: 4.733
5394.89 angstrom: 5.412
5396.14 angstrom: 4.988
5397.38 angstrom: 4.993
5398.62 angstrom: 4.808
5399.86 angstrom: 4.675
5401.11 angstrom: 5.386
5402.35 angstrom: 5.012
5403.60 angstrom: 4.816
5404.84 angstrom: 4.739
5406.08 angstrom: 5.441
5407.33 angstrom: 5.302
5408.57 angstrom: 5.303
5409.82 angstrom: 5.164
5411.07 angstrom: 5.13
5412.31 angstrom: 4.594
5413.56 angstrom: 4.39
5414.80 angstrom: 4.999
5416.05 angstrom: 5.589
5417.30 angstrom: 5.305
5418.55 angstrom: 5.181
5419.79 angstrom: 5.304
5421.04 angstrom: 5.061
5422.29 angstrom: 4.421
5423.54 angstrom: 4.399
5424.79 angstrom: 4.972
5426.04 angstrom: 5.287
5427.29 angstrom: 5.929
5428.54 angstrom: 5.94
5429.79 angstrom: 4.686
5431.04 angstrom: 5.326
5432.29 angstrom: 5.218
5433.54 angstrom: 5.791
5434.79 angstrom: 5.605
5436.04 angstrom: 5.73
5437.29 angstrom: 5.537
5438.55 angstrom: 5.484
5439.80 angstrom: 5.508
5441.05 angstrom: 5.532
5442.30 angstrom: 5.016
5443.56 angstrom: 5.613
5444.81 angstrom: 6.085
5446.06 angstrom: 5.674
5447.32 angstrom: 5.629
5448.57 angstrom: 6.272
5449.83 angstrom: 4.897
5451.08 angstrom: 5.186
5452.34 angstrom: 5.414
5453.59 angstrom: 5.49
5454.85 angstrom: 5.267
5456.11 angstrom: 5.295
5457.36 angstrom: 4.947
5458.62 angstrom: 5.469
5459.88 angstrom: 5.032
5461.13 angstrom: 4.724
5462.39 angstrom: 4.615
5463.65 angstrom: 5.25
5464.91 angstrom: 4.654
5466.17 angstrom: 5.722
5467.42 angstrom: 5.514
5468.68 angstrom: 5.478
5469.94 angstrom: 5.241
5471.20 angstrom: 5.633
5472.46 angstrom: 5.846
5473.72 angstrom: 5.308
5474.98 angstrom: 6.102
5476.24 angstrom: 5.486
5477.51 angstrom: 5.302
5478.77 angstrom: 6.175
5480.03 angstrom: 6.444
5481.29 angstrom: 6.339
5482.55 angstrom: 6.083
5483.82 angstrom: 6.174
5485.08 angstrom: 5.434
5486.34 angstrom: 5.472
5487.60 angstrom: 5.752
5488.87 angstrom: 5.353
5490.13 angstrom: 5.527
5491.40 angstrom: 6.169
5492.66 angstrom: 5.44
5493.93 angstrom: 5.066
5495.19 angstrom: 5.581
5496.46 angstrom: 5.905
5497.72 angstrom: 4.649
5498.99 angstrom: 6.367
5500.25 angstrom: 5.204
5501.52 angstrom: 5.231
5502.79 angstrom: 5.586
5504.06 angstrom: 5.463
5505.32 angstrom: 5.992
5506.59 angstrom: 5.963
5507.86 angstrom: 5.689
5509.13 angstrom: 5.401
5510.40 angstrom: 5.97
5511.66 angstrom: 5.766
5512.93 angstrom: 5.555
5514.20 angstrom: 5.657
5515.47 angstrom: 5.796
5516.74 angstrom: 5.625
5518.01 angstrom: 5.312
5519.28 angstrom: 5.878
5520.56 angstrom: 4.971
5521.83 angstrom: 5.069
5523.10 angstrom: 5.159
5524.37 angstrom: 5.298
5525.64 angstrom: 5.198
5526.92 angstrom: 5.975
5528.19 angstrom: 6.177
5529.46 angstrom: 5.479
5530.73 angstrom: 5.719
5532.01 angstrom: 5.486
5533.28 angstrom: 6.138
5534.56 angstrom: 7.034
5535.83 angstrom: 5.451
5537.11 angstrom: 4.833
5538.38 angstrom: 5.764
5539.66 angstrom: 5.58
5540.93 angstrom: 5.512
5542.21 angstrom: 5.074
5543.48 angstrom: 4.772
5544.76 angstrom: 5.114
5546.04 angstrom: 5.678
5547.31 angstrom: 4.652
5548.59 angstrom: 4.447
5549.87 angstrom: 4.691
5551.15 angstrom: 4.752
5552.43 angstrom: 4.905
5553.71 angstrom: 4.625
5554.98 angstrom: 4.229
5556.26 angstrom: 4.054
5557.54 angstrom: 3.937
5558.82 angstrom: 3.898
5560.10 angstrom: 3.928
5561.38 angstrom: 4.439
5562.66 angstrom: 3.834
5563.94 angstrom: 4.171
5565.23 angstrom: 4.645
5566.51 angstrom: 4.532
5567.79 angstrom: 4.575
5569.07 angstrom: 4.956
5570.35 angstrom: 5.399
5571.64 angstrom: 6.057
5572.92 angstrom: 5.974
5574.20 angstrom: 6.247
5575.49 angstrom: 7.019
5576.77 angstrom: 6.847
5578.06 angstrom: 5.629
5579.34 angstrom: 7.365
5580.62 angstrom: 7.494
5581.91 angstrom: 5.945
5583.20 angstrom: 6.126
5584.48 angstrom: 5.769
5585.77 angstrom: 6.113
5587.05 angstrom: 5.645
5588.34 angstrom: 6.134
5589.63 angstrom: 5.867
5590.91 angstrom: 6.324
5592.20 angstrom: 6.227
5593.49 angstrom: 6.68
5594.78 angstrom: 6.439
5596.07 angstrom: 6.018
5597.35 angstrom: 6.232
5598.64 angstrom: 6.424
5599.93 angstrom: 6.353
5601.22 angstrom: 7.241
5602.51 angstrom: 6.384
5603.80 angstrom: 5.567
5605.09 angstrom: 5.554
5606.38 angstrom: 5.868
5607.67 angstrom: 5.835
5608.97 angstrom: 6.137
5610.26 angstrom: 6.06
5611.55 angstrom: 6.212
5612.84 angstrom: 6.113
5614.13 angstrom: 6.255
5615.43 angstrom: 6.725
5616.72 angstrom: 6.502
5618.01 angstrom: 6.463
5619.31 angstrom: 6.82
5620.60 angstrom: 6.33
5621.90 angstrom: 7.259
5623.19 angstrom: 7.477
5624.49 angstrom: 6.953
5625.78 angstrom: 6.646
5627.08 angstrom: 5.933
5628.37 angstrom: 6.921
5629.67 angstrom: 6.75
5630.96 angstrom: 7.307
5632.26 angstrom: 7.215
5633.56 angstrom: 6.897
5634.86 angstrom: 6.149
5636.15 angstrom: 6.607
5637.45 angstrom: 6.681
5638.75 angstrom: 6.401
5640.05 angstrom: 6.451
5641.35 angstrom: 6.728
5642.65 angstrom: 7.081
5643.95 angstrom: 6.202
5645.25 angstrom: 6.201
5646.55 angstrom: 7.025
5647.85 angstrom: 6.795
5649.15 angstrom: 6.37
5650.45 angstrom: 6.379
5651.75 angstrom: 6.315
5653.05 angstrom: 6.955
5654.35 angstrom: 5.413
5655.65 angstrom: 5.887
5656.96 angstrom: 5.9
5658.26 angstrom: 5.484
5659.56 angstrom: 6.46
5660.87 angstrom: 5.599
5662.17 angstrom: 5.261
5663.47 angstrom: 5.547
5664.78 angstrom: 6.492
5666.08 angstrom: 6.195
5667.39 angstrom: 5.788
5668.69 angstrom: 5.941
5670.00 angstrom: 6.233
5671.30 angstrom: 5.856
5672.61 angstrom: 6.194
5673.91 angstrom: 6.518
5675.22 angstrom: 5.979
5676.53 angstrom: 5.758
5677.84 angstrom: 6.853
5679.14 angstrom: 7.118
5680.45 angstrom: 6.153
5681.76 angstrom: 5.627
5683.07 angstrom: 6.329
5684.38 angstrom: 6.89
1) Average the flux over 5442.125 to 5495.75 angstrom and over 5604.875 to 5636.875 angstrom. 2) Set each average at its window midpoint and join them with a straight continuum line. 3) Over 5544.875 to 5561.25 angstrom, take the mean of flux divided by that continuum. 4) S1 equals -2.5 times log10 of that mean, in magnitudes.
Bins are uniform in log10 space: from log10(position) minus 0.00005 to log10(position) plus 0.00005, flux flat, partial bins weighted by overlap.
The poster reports 0.33 mag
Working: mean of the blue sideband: 5.52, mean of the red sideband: 6.53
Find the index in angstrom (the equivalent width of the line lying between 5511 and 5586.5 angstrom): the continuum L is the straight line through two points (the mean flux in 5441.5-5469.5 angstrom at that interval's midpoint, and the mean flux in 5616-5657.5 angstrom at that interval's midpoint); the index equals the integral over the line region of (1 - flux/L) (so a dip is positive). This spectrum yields 7.8 angstrom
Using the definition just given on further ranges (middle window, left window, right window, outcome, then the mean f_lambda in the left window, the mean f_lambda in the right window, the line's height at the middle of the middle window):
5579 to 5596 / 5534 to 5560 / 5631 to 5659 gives -2.3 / 4.92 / 6.45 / 5.56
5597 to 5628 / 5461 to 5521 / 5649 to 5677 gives -2.6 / 5.59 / 6.02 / 5.89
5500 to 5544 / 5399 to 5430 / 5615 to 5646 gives 2.3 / 5.08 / 6.7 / 5.89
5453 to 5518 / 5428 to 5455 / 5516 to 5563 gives -2.8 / 5.5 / 5.11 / 5.32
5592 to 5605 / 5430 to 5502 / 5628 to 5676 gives -0.5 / 5.51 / 6.32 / 6.09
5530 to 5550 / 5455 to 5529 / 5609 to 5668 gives 1.5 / 5.54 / 6.42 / 5.83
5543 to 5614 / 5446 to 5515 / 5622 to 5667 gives 6.0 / 5.54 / 6.44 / 6.08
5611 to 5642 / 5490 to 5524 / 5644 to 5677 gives -3.5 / 5.55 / 6.11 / 5.98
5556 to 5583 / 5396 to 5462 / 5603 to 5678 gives 3.0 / 5.24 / 6.33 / 5.96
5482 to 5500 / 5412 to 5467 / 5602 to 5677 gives -0.3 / 5.28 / 6.33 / 5.55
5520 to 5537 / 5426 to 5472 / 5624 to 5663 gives 0.6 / 5.4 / 6.43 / 5.82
